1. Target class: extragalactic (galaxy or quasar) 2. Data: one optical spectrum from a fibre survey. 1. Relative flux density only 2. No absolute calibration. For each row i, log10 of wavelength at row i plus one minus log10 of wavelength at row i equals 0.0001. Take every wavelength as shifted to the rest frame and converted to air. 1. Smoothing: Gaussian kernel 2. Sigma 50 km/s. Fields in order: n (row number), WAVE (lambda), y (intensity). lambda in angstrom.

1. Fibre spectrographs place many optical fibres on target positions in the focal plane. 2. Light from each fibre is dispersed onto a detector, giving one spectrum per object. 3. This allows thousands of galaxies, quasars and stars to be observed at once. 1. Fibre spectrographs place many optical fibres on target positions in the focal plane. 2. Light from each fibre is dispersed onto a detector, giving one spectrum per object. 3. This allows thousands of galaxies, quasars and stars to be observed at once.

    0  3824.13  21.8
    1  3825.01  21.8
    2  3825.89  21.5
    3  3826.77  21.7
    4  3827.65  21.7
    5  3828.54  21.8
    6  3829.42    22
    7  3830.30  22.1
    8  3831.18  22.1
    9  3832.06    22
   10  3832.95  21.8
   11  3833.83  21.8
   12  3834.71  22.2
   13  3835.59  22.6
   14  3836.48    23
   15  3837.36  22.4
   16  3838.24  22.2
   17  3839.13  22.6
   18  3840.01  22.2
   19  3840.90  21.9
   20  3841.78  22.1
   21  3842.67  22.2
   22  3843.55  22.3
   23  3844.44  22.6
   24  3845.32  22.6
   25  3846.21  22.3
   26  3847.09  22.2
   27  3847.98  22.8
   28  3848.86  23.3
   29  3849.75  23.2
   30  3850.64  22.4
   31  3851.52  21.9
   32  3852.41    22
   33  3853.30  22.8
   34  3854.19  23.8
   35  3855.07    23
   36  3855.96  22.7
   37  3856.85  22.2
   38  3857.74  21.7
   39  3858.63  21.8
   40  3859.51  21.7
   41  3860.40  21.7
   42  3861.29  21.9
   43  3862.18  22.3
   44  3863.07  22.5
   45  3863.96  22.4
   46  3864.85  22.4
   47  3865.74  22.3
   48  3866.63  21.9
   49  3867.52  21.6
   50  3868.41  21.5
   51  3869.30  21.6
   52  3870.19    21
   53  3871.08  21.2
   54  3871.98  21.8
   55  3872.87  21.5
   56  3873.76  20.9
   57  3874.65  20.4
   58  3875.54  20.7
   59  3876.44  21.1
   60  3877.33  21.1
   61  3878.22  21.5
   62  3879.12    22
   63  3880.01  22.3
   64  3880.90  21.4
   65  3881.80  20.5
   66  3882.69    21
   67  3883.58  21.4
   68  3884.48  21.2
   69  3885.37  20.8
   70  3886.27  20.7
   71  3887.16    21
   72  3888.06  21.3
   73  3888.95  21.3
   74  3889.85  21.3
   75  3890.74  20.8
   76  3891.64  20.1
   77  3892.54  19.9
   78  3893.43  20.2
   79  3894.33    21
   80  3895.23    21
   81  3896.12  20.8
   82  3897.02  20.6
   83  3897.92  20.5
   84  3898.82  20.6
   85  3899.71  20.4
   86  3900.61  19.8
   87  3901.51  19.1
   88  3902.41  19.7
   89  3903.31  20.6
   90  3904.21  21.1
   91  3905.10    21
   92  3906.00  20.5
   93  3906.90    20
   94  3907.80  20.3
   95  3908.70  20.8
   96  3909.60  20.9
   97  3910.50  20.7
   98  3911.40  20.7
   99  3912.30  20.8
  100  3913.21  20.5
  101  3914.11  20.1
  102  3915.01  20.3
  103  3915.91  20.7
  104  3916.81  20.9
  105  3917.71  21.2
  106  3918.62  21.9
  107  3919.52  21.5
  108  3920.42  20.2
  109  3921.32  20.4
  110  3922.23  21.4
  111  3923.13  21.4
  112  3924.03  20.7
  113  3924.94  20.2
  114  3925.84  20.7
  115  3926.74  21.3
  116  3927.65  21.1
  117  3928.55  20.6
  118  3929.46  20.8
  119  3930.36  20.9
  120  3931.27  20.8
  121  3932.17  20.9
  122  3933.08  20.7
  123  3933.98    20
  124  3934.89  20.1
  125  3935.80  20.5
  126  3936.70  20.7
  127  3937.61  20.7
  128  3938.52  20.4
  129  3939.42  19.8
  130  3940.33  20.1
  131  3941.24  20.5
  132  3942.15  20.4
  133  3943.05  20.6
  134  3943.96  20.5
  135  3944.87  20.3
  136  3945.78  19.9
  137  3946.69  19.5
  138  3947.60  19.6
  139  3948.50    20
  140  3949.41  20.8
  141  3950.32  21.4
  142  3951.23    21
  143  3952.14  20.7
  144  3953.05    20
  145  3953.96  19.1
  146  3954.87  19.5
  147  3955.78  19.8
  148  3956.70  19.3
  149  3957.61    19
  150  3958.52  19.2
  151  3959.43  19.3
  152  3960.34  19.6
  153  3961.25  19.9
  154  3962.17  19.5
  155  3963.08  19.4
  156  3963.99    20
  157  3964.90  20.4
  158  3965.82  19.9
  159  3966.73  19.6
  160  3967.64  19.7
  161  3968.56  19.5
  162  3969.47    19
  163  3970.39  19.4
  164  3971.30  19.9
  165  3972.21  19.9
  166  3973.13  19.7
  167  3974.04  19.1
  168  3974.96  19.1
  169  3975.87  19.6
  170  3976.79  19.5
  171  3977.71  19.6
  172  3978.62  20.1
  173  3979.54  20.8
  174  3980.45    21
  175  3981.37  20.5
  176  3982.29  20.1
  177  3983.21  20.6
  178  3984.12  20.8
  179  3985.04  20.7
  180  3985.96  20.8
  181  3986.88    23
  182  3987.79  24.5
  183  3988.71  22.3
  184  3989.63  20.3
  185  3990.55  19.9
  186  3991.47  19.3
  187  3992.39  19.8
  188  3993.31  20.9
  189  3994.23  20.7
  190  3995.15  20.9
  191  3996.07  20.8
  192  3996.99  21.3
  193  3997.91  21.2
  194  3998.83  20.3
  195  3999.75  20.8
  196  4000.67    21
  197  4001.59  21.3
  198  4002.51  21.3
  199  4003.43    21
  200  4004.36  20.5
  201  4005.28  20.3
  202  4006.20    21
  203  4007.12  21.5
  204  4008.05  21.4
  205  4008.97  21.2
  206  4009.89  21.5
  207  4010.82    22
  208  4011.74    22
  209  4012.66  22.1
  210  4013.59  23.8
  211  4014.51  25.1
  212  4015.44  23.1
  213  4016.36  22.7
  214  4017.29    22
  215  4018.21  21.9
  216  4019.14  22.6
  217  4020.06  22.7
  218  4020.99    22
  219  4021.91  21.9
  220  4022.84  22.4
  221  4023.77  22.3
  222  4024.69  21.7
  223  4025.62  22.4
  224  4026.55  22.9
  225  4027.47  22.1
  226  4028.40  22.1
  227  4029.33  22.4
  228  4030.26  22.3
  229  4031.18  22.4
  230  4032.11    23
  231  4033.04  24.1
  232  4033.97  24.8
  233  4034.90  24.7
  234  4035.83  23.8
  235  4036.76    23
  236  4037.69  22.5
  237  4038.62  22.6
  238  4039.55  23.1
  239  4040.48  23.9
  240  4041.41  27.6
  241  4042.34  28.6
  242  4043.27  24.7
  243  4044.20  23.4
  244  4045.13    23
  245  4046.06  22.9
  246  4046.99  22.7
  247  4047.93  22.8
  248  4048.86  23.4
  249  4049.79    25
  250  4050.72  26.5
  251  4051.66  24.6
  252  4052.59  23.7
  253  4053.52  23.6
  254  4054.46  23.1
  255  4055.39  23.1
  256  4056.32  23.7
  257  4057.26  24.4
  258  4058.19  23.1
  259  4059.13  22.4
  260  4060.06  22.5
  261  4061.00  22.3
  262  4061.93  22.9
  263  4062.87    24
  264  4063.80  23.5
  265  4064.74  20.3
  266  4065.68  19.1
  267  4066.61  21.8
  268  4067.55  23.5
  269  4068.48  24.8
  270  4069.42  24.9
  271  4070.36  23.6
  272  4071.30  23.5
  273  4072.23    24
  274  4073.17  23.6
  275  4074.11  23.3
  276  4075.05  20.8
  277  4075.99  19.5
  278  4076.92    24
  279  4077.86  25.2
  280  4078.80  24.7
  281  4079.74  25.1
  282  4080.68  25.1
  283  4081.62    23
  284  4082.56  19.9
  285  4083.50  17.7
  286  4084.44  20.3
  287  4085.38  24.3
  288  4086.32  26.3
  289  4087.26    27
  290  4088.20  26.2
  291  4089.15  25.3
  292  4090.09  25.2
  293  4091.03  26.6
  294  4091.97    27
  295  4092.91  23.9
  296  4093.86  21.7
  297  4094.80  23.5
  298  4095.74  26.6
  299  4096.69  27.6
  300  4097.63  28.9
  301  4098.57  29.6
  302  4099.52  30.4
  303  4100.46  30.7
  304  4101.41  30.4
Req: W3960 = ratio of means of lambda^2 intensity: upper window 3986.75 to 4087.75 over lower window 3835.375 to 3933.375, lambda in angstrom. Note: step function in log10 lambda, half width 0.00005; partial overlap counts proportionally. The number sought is 1.1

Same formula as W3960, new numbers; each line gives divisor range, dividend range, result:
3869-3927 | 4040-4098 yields 1.25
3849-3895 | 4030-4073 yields 1.20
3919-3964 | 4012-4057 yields 1.21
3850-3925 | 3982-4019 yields 1.07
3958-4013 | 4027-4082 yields 1.18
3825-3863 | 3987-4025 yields 1.05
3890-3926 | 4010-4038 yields 1.17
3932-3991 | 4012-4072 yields 1.20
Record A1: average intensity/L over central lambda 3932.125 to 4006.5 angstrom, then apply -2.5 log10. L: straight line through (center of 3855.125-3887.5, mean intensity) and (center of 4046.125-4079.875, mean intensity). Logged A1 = 0.11 mag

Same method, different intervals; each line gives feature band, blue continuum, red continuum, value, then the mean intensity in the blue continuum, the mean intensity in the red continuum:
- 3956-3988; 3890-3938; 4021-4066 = 0.09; 20.6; 23.3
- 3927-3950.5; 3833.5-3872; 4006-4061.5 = 0.11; 22.2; 23.1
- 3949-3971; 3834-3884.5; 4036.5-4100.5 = 0.16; 22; 24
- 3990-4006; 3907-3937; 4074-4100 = 0.09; 20.7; 24.6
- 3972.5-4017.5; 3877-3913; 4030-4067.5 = 0.07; 20.8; 23.5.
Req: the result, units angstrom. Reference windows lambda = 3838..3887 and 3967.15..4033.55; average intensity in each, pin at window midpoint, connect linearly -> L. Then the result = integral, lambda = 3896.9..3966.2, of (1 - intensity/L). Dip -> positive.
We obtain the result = 3.9 angstrom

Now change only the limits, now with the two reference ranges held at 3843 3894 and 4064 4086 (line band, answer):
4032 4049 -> -1.1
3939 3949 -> 0.9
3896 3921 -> 1.5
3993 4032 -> 1.0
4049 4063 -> -0.6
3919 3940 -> 1.3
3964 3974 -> 1.1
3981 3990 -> 0.4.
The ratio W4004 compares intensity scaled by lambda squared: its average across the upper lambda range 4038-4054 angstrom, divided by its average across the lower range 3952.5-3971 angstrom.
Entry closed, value 1.29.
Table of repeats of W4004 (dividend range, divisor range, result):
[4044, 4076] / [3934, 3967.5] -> 1.22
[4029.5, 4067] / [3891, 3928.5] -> 1.22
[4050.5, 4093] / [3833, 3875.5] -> 1.19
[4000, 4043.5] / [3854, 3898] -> 1.14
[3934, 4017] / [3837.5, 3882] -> 0.99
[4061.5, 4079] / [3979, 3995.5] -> 1.14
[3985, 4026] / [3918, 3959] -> 1.10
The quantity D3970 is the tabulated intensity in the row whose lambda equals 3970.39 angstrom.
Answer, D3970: 19.4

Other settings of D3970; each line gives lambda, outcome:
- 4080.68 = 25.1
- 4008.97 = 21.2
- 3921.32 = 20.4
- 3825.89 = 21.5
